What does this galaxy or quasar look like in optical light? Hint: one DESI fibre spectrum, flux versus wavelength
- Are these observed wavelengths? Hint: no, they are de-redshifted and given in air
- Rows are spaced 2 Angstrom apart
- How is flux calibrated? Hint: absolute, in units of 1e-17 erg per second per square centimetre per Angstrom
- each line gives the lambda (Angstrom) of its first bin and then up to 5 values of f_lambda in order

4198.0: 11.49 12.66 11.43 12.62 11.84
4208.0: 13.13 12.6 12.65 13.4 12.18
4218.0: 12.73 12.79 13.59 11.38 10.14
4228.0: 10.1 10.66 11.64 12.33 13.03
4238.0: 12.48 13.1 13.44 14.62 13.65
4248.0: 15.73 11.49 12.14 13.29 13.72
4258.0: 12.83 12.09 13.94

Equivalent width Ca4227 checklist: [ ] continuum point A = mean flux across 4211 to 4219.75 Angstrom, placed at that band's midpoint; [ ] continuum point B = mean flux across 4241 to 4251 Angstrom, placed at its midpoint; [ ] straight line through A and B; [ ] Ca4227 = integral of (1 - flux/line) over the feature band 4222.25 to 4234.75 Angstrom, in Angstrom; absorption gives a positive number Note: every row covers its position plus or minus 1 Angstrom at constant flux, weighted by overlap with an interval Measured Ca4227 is 1.9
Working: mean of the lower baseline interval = 12.7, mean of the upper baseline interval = 13.8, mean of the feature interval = 11.2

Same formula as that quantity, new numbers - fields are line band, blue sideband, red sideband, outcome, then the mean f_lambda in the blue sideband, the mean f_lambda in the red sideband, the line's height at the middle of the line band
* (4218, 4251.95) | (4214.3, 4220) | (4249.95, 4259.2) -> 0.6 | 12.6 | 12.8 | 12.7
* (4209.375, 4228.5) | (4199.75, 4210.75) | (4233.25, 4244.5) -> 0.7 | 12.4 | 13.1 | 12.7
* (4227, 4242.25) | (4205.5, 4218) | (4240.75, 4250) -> 1.8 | 12.7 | 14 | 13.6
